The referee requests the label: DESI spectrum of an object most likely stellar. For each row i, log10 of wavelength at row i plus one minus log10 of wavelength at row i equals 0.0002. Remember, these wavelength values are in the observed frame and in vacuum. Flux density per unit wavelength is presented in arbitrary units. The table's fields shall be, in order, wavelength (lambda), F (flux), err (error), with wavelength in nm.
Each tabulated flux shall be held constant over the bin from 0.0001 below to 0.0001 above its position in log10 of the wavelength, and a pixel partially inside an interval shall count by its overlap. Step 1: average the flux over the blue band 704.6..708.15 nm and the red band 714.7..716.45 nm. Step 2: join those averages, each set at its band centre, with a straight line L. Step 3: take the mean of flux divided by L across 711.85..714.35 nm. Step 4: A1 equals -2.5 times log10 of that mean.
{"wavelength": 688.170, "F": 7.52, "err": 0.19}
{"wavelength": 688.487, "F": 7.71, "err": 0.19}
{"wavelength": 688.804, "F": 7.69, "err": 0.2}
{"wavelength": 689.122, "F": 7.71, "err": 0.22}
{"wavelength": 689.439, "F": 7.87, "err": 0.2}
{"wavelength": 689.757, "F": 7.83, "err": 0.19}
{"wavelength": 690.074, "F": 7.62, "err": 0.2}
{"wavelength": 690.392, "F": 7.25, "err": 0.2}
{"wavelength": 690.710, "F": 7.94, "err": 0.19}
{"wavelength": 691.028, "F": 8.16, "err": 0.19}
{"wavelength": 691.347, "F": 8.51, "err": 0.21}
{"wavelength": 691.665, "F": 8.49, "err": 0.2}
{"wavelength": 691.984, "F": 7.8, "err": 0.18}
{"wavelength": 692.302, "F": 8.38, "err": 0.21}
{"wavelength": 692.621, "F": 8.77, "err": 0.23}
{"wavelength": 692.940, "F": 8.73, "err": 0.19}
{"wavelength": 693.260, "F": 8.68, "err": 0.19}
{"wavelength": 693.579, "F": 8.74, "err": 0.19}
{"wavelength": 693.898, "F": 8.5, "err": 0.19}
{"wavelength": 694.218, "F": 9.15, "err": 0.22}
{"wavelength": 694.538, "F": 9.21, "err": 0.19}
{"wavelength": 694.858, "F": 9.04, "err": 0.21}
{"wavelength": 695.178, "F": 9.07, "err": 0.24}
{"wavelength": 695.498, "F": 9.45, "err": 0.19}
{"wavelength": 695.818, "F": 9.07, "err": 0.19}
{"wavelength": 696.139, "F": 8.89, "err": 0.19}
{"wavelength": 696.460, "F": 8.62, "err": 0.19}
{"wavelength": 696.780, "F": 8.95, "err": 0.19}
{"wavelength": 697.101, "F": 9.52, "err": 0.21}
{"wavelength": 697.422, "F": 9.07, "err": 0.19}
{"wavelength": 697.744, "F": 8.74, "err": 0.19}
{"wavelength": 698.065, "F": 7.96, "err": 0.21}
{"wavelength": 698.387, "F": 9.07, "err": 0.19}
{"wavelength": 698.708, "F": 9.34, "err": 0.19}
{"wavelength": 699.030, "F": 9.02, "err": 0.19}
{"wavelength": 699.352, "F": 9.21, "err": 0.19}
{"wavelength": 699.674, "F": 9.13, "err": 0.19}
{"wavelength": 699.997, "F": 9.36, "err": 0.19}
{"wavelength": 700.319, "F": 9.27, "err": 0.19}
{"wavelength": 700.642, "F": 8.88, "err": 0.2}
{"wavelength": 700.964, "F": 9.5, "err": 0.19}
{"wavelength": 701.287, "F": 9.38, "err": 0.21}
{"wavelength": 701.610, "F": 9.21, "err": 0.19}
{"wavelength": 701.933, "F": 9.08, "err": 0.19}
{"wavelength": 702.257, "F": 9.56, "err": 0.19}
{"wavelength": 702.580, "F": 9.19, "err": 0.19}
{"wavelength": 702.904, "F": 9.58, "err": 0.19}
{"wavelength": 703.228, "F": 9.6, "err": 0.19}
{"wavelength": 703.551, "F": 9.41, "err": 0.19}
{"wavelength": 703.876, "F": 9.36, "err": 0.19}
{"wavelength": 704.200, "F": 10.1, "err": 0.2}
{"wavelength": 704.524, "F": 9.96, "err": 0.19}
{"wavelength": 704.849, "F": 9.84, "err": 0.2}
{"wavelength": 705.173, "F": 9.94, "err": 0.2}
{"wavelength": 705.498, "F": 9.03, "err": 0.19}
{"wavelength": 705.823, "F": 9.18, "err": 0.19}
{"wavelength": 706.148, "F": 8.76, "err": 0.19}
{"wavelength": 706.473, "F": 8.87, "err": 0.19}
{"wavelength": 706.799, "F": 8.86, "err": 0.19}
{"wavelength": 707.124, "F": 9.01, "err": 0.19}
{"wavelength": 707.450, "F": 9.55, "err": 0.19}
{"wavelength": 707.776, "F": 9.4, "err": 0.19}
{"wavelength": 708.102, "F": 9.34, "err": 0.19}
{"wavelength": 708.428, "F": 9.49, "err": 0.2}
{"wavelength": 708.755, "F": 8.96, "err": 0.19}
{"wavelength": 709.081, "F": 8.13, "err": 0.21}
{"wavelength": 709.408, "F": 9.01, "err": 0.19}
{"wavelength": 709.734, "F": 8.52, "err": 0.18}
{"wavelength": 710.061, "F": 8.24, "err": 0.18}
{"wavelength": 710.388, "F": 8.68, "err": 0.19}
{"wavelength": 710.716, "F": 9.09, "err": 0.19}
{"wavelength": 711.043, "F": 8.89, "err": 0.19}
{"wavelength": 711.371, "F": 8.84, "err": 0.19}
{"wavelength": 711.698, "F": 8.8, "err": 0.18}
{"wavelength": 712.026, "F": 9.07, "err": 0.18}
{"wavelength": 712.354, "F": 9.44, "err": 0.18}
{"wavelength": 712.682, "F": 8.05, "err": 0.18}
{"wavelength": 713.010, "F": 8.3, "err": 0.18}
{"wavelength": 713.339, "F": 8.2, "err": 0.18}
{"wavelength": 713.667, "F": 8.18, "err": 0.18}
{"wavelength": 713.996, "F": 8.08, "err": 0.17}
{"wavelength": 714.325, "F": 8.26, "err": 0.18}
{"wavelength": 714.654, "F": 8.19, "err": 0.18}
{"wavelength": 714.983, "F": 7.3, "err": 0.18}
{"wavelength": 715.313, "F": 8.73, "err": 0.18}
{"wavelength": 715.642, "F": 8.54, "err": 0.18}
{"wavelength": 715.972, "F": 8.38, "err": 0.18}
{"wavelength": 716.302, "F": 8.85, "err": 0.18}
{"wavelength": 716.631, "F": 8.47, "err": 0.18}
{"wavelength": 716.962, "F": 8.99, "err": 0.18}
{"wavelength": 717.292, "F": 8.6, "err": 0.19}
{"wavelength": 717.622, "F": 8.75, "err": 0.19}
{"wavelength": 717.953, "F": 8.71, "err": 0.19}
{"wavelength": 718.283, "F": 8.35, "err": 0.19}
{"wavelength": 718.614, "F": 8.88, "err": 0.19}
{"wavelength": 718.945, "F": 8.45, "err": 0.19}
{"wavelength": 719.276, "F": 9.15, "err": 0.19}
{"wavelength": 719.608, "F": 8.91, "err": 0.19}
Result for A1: 0.02 mag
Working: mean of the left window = 9.27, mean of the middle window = 8.46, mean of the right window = 8.34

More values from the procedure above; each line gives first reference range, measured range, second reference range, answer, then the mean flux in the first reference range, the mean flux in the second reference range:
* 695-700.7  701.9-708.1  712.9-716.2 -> -0.08 mag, 9.04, 8.22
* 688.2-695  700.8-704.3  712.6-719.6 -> -0.13 mag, 8.26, 8.46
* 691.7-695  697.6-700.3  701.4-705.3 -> 0.02 mag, 8.69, 9.56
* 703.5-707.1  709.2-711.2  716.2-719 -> 0.05 mag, 9.38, 8.68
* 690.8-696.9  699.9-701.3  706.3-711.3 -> -0.05 mag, 8.74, 8.93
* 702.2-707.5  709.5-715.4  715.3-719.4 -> 0.06 mag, 9.39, 8.68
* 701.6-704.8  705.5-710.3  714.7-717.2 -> 0.02 mag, 9.53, 8.46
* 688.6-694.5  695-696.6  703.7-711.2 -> -0.07 mag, 8.23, 9.14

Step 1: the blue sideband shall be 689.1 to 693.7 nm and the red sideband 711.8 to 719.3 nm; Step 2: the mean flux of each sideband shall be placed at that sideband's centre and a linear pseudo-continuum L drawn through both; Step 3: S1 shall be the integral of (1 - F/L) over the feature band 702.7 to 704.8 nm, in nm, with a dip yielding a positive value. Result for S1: -0.333 nm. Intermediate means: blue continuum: 8.18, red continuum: 8.51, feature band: 9.67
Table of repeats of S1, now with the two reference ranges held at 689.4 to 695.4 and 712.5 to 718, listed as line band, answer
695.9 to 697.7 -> -0.123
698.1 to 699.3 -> -0.087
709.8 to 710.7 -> -0.019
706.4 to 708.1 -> -0.156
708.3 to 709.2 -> -0.051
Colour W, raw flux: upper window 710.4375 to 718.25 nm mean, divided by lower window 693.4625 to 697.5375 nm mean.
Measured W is 0.9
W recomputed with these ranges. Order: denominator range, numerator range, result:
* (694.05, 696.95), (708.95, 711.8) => 0.96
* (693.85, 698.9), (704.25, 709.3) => 1.03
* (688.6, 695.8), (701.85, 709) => 1.11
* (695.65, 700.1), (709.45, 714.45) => 0.96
